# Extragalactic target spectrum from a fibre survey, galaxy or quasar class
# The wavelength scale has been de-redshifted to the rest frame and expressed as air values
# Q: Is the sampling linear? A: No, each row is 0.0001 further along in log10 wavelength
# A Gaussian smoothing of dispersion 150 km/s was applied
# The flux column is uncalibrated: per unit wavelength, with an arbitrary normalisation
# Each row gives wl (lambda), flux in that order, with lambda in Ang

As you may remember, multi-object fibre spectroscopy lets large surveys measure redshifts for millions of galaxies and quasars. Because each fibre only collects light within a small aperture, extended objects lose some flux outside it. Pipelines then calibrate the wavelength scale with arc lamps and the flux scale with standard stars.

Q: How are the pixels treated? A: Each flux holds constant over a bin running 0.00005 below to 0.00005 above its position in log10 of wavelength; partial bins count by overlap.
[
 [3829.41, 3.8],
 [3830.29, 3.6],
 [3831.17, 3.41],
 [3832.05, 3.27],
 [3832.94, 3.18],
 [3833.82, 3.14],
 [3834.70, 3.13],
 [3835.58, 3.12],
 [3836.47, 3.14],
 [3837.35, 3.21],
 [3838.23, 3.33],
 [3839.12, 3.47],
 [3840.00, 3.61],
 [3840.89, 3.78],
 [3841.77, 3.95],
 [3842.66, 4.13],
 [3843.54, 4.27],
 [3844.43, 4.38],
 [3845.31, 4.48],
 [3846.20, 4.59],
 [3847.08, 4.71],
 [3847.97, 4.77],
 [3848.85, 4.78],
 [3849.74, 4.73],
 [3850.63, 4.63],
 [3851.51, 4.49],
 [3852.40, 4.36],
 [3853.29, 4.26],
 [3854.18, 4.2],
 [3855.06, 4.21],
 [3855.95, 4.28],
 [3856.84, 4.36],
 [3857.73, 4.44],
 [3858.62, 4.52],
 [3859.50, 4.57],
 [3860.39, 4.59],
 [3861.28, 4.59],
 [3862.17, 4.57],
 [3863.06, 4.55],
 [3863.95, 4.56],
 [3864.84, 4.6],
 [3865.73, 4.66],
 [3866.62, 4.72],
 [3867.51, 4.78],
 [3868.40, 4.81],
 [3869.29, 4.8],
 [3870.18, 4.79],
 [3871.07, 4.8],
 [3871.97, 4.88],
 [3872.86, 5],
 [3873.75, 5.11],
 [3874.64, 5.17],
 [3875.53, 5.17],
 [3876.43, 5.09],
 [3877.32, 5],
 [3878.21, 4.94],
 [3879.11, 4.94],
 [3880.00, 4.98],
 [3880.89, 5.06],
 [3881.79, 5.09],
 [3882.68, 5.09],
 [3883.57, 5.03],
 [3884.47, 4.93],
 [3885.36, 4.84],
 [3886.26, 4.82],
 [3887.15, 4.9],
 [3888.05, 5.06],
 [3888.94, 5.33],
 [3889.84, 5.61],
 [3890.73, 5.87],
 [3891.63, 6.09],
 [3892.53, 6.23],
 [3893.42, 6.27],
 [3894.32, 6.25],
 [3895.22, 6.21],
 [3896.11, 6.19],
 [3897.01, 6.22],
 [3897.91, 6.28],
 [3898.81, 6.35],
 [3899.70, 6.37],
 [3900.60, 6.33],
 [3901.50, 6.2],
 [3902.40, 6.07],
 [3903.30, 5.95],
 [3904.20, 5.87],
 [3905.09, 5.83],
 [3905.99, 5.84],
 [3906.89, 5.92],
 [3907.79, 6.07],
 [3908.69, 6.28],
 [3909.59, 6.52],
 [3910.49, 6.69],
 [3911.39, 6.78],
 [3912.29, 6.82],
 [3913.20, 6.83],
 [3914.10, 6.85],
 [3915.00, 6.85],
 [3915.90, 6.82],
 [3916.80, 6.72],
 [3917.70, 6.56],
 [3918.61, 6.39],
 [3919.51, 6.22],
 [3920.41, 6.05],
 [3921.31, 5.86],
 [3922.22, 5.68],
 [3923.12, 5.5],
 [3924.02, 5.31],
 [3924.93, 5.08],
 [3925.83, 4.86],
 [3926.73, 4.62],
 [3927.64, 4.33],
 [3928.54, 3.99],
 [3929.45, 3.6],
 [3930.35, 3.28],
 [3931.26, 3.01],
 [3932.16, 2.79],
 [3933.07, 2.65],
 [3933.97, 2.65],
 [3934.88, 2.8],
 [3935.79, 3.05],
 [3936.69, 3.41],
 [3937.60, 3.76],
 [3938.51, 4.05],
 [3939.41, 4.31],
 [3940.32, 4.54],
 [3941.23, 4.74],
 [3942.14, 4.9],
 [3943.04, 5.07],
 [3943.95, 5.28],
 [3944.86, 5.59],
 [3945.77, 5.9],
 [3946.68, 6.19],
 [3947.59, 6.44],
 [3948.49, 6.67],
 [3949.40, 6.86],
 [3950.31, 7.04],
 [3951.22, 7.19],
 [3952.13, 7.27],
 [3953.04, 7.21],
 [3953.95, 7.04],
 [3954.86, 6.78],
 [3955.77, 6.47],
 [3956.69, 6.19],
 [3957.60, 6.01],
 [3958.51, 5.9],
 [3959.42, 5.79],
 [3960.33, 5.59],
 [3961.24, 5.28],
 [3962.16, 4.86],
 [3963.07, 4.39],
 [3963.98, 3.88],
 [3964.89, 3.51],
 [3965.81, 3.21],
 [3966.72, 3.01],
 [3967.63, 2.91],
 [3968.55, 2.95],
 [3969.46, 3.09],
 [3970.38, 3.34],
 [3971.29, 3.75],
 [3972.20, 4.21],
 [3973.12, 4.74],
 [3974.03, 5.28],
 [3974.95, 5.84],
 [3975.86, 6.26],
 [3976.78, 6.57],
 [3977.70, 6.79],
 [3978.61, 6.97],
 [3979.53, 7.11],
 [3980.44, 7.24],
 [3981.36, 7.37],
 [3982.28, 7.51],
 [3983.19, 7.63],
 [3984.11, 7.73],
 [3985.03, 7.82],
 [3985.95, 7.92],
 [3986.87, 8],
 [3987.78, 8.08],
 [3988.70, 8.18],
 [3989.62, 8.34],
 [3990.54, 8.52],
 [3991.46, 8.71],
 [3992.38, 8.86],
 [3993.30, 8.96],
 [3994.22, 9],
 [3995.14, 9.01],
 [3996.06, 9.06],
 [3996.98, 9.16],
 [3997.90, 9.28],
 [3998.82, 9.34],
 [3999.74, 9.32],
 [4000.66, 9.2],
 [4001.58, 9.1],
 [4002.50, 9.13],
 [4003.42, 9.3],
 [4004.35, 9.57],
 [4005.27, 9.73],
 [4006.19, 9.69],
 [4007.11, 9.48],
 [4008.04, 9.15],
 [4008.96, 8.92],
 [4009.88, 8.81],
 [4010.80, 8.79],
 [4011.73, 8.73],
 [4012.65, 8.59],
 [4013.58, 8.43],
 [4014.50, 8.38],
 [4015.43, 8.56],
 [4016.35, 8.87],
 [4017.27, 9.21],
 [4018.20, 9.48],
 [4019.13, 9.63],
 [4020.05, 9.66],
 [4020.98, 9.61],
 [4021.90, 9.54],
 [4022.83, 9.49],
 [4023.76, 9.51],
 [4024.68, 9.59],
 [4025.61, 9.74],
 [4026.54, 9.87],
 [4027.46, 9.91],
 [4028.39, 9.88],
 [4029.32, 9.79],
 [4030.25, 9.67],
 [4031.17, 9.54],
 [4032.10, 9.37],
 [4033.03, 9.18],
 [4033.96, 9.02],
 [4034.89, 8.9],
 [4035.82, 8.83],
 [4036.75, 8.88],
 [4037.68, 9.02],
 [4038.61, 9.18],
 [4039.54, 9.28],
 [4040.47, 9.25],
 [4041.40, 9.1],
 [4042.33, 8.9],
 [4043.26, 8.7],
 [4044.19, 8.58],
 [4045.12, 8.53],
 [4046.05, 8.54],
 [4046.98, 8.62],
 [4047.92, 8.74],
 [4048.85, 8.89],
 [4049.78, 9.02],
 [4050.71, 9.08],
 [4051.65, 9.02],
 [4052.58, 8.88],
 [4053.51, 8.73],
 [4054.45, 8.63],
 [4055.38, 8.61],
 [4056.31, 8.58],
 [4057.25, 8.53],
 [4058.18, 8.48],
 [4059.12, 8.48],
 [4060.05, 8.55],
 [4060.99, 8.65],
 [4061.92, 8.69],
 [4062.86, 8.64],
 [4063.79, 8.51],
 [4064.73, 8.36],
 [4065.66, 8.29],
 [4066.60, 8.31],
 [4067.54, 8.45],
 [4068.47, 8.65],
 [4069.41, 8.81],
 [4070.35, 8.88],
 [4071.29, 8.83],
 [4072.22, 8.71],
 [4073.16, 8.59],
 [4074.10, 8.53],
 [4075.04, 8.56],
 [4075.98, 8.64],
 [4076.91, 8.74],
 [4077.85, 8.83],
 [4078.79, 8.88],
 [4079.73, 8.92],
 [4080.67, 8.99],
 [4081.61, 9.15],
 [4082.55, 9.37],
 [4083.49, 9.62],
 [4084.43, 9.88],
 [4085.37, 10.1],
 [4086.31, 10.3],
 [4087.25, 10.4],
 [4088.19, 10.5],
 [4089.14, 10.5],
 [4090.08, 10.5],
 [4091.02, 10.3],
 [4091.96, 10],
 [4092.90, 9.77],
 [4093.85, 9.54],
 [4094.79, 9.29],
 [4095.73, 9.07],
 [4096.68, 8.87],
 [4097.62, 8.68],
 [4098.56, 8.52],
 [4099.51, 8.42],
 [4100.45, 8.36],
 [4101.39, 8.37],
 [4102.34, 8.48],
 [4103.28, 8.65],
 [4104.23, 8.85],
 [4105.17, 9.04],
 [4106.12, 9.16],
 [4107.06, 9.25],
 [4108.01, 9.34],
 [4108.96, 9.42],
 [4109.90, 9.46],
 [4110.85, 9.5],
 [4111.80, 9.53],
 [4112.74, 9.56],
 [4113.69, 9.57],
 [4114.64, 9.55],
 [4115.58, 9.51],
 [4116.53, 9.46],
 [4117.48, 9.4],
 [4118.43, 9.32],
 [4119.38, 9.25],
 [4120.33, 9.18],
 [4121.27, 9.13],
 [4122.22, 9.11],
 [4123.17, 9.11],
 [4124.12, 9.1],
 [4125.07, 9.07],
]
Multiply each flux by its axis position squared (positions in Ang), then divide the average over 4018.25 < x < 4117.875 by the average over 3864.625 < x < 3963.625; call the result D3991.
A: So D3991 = 1.81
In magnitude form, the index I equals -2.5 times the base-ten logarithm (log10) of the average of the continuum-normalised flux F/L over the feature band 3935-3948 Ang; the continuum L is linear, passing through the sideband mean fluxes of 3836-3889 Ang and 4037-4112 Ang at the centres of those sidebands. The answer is 0.30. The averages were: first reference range 4.58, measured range 4.74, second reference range 9.01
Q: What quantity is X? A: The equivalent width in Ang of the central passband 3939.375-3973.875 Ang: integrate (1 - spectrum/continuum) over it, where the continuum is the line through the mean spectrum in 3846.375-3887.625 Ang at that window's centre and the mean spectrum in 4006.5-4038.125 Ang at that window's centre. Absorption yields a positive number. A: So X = 9.77 Ang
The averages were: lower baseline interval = 4.74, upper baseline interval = 9.24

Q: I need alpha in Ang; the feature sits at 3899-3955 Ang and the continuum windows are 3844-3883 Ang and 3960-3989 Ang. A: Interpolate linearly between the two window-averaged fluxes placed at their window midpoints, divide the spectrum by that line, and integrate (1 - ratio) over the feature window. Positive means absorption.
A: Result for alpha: -3.0 Ang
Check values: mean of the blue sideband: 4.71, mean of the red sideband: 5.65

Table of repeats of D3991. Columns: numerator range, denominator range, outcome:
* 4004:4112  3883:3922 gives 1.62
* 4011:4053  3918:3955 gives 1.89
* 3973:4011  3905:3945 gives 1.67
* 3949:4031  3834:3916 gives 1.58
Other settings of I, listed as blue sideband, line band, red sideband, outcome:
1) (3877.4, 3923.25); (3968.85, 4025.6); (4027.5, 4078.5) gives -0.05 mag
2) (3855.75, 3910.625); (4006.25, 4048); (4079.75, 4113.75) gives -0.14 mag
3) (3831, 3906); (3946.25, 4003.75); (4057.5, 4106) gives 0.04 mag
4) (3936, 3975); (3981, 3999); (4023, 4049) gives -0.22 mag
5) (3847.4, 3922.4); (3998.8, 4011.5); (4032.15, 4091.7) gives -0.18 mag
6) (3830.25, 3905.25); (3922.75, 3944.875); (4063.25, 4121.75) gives 0.43 mag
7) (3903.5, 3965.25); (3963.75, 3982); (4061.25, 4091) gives 0.29 mag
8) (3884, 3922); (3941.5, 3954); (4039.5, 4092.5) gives 0.10 mag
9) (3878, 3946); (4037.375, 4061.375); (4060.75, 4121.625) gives -0.07 mag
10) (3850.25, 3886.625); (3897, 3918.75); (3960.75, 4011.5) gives -0.15 mag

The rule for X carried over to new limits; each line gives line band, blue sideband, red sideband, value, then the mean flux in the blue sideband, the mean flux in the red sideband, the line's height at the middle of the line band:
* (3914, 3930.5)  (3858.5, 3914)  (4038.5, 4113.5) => 1.7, 5.47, 9.02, 6.15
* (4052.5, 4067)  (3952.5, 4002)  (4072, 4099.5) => 0.3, 6.64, 9.36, 8.71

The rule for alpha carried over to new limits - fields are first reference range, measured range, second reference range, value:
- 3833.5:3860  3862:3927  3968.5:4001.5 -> -4.9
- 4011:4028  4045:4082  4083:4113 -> 2.6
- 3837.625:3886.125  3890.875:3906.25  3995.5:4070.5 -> -1.7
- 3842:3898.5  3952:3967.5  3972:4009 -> 4.1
